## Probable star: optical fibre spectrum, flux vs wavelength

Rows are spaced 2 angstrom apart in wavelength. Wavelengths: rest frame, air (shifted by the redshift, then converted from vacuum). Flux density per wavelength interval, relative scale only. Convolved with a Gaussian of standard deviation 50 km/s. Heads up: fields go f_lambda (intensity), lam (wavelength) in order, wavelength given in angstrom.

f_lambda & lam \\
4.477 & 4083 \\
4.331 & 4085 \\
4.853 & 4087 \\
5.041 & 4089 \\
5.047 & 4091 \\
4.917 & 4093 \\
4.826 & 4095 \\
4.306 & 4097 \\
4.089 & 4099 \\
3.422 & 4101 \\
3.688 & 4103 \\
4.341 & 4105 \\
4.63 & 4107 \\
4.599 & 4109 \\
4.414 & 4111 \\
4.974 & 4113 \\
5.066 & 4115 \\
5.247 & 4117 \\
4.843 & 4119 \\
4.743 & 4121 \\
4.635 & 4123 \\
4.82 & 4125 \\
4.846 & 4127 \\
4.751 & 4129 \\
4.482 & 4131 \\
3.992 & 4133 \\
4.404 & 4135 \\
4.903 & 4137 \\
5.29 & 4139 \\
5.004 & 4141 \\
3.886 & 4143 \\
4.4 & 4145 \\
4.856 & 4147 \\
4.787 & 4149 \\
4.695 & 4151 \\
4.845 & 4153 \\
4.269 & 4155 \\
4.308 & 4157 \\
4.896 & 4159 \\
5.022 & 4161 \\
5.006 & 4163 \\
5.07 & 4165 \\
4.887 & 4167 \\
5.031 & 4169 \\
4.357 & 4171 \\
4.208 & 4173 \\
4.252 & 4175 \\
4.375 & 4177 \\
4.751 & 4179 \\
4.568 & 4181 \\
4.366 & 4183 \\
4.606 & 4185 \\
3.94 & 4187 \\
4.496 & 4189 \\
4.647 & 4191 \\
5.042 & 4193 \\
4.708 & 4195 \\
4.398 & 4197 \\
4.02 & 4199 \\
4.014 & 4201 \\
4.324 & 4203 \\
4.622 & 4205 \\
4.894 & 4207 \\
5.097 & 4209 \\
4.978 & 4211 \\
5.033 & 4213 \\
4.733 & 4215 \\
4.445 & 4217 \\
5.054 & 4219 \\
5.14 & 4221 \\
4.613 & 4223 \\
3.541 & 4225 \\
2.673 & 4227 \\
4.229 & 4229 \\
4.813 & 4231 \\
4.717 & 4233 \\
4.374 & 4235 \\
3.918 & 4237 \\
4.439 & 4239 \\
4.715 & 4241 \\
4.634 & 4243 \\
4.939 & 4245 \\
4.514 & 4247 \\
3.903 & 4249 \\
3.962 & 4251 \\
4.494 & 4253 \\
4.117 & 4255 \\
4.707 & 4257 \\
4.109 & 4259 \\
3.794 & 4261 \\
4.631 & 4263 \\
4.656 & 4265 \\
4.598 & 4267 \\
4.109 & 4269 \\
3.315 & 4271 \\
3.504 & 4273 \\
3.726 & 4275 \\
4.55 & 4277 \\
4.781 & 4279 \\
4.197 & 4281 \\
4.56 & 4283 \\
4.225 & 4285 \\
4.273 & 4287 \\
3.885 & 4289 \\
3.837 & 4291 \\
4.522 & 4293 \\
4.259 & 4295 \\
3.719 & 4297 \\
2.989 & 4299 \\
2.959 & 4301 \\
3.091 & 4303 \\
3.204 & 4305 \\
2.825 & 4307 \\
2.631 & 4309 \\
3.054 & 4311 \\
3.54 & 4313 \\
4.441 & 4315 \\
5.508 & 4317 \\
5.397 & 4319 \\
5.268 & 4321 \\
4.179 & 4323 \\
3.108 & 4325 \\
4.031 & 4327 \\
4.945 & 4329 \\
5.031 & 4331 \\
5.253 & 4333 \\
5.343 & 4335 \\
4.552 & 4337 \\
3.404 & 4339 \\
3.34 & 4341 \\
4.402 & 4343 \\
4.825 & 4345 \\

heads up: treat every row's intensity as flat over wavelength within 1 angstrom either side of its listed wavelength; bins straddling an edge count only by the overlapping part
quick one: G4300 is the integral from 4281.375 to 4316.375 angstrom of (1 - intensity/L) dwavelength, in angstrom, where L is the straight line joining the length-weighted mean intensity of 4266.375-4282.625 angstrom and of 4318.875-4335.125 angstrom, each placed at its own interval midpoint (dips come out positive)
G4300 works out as 5.4 angstrom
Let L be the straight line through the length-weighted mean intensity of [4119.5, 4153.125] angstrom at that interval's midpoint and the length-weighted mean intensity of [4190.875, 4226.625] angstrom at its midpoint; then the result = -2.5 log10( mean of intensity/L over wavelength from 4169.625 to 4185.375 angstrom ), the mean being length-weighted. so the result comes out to 0.043 mag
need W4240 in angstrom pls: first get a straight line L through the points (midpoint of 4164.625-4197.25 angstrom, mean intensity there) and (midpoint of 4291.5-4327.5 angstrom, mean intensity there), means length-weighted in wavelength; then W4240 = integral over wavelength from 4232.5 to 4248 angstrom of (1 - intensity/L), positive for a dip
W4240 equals -1.1 angstrom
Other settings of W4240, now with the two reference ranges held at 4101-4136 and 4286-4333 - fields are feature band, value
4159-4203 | -1.8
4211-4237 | -1.2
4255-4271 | -0.7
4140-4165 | -1.2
